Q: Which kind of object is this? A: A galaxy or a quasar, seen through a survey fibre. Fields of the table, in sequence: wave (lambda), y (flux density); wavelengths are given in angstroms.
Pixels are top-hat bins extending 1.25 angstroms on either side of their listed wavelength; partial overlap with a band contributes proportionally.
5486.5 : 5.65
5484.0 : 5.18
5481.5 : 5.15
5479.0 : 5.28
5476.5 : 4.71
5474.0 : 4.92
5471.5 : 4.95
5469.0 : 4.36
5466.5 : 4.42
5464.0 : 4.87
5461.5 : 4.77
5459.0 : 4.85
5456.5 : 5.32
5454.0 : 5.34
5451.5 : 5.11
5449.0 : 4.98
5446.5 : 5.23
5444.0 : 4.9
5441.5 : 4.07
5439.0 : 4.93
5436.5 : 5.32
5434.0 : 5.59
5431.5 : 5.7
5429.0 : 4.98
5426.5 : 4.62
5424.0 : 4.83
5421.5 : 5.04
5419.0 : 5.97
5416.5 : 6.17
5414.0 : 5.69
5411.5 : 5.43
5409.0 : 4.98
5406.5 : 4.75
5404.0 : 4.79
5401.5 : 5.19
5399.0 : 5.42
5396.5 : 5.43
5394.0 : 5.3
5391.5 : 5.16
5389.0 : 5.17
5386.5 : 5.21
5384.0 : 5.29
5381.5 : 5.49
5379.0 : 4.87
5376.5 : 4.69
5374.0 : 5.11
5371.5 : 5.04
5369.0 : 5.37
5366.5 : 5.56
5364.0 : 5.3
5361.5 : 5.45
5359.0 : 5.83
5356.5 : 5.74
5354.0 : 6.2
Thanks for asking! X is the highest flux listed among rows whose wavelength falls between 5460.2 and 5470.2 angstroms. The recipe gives 4.87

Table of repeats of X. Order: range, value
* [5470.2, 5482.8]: 5.28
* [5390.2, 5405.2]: 5.43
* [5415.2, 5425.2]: 6.17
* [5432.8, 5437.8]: 5.59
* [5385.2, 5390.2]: 5.21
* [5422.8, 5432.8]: 5.7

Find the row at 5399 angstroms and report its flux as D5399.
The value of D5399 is 5.42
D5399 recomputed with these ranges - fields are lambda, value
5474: 4.92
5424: 4.83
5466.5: 4.42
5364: 5.3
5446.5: 5.23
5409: 4.98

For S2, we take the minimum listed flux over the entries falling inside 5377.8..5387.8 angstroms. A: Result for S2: 4.87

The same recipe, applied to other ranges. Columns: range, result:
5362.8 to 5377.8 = 4.69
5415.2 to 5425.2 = 4.83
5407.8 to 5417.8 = 4.98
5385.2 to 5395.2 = 5.16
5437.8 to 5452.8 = 4.07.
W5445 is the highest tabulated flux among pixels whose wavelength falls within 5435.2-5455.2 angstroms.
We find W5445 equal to 5.34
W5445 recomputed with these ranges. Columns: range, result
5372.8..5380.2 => 5.11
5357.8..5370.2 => 5.83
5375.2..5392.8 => 5.49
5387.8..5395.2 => 5.3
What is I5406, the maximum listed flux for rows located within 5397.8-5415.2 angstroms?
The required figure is 5.69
